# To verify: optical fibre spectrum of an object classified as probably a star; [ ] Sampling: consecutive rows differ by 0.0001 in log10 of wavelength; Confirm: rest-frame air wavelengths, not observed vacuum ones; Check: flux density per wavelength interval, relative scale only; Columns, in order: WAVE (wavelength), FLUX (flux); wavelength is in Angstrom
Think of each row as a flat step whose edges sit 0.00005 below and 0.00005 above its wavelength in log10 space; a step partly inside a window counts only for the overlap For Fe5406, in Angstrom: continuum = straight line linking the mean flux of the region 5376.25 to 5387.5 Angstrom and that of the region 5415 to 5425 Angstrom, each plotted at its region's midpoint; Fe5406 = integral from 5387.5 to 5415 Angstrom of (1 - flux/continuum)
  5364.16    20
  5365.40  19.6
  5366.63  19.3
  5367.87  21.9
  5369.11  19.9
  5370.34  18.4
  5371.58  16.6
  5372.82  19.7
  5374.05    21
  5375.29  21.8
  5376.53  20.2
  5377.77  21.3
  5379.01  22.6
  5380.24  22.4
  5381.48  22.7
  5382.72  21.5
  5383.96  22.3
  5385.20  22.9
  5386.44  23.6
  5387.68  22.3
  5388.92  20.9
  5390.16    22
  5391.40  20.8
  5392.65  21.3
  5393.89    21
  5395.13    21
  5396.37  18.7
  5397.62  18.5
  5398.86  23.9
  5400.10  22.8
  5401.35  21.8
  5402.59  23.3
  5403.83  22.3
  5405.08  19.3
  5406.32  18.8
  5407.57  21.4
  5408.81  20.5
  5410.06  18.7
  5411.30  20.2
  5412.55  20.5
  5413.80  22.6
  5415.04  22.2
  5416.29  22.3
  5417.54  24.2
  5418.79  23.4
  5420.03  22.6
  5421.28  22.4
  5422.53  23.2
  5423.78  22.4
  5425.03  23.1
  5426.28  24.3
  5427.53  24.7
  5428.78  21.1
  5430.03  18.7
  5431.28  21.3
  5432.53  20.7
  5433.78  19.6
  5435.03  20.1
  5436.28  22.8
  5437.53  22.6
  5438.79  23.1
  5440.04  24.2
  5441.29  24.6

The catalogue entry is 1.86 Angstrom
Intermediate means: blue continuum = 22.2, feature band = 21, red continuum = 22.9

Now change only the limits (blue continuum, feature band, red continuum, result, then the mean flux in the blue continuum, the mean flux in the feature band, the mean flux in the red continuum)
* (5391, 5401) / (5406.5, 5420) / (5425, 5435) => -0.18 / 21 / 21.6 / 21.5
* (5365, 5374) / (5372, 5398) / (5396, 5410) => -1.55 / 19.5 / 21.3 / 21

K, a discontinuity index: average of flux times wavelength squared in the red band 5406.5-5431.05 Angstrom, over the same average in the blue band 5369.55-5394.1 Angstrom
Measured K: 1.05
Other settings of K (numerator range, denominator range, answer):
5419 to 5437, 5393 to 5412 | 1.07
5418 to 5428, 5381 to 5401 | 1.09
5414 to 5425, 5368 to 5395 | 1.09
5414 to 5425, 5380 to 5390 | 1.04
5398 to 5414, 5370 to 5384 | 1.02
